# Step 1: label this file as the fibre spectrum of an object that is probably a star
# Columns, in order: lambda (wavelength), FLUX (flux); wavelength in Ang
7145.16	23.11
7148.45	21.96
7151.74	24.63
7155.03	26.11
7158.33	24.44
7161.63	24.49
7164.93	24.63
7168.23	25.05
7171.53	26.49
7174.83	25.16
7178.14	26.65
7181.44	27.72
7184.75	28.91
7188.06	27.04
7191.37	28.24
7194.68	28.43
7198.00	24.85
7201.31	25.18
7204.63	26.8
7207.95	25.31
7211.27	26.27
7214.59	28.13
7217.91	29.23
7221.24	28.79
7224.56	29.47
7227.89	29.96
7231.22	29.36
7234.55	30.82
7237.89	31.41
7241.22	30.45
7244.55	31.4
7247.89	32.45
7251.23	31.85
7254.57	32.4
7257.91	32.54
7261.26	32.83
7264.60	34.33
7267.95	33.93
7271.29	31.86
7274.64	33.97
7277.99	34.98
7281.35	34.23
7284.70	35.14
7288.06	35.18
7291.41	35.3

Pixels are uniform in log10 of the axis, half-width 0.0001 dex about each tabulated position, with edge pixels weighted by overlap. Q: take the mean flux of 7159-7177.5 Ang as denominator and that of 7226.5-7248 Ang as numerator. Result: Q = 1.22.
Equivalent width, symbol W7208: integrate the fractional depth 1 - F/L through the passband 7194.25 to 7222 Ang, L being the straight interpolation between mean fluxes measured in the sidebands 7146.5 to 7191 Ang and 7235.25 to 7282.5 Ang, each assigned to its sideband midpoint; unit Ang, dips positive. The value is 1.82 Ang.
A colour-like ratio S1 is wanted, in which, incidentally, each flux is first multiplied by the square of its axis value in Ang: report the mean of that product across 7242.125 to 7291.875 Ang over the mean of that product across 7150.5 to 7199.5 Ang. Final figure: 1.3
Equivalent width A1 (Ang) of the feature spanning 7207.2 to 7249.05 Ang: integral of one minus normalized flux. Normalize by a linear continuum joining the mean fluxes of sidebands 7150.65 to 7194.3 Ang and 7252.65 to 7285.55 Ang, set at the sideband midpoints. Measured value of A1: 1.3 Ang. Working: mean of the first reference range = 26.2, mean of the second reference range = 33.6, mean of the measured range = 29.5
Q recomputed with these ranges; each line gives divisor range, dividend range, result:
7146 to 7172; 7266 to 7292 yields 1.39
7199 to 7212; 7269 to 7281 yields 1.31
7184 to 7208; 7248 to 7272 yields 1.22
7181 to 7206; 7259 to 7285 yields 1.25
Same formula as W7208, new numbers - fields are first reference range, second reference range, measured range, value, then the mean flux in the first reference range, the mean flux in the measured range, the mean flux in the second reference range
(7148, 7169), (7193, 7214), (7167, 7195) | -1.8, 24.6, 27.1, 26.2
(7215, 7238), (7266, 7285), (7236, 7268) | -0.4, 29.7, 32.3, 33.9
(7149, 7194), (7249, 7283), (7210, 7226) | 0.7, 26.1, 28.4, 33.3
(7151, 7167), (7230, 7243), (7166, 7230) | 1.1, 24.9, 27.2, 30.6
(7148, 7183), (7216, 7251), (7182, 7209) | 0.6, 25.3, 26.9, 30.4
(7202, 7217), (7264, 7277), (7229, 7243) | -0.4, 26.7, 30.5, 33.5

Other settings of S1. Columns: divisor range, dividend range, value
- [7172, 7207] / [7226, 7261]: 1.18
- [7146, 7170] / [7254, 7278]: 1.40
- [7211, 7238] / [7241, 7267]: 1.12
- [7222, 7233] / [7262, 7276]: 1.15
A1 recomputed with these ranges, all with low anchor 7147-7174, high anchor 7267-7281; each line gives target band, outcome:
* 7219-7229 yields 0.1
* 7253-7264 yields -0.1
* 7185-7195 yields -0.3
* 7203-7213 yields 0.8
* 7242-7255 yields -0.1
